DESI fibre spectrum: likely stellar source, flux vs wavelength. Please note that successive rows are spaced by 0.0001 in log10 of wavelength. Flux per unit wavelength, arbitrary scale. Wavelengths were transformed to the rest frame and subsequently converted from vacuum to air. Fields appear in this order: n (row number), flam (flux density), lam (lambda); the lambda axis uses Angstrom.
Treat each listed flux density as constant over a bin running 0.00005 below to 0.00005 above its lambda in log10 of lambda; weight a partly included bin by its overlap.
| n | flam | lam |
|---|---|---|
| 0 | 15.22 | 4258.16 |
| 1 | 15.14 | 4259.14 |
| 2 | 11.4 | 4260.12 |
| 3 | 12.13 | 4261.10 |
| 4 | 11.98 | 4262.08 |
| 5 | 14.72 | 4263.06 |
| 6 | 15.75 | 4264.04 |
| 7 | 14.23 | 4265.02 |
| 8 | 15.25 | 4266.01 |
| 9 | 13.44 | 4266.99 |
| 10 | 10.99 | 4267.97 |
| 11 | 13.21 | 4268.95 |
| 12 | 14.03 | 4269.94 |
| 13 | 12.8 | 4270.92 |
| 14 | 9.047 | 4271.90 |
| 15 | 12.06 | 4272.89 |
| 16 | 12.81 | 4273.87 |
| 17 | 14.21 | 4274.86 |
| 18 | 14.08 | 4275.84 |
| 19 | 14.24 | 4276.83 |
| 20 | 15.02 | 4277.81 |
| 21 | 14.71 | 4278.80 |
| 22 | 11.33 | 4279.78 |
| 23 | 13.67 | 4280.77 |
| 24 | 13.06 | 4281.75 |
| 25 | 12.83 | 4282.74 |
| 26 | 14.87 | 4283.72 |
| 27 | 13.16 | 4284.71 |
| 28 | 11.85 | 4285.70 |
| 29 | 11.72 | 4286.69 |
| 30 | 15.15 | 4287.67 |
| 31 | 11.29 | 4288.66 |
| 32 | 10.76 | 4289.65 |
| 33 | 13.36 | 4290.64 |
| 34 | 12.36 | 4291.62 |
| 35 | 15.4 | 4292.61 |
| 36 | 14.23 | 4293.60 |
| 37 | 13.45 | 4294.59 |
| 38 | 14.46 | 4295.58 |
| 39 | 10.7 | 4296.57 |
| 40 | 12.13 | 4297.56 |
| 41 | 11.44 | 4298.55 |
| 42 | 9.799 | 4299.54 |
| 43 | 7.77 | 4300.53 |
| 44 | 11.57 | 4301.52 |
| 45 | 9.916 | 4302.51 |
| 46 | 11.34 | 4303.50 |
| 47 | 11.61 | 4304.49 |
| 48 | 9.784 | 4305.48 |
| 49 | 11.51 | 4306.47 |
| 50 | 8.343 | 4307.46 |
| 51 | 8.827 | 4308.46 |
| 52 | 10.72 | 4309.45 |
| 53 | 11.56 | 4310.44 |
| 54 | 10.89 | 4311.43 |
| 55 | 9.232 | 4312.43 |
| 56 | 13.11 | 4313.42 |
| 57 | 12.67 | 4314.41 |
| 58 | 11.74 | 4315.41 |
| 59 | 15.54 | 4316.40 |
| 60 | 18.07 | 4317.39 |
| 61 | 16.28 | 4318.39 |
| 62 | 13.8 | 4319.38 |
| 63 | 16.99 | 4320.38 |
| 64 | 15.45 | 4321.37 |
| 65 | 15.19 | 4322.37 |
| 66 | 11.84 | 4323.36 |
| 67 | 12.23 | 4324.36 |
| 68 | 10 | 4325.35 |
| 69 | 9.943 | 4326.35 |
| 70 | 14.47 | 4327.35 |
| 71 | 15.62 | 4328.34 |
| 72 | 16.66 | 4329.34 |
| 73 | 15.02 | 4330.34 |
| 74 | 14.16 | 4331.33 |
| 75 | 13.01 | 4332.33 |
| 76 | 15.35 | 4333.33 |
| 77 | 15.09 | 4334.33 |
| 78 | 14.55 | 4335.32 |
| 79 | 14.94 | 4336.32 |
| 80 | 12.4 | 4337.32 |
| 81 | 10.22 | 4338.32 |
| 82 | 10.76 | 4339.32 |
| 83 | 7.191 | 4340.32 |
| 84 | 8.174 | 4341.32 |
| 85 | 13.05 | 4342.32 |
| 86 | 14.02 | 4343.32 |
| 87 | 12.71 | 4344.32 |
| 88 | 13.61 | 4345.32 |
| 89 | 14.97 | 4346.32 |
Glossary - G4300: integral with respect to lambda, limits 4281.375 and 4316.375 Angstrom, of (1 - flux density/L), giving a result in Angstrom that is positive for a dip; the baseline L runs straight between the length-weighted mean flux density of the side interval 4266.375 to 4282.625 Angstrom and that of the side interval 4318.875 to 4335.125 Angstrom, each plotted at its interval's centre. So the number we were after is 4.3 Angstrom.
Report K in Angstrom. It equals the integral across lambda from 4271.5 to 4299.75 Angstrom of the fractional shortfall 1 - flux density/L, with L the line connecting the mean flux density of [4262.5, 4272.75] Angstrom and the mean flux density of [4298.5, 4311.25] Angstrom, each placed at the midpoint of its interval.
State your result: -2.6 Angstrom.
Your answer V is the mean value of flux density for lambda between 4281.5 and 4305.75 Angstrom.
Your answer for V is 12.2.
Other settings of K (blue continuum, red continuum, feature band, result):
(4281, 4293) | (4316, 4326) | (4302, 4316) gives 3.1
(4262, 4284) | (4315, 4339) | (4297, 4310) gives 3.2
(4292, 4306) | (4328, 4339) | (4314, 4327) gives -0.6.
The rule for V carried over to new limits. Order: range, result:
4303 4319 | 12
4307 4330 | 13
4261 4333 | 12.8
